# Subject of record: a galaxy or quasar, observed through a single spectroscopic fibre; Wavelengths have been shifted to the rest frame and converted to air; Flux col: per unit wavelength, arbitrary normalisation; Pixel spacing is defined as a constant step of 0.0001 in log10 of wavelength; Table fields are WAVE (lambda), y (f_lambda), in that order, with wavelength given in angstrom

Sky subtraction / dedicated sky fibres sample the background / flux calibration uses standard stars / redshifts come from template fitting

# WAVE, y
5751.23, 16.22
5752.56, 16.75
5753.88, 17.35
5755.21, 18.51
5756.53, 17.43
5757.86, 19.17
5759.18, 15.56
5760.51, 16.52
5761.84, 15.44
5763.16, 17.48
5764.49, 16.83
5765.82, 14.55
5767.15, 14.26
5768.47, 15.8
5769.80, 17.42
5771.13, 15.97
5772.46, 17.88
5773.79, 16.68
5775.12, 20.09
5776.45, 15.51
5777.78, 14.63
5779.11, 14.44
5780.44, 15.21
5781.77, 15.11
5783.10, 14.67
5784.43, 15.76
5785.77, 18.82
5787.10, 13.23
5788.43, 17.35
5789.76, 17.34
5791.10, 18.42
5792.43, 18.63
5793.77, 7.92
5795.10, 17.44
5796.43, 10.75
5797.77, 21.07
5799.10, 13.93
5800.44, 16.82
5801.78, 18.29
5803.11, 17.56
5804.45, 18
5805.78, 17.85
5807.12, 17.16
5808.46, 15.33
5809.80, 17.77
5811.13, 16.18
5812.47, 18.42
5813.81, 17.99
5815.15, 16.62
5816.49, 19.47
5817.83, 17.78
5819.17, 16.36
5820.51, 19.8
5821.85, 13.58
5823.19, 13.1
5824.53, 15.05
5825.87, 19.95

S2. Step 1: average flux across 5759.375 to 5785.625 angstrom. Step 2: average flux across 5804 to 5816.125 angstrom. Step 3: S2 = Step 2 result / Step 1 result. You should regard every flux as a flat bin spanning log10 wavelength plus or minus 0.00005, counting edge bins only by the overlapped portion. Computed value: 1.08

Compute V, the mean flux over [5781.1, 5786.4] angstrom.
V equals 16.1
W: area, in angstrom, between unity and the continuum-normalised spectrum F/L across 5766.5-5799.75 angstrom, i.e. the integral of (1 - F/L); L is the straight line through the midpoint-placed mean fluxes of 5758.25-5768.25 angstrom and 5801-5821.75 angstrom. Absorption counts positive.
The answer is 1.3 angstrom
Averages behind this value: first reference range 15.9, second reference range 17.5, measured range 15.9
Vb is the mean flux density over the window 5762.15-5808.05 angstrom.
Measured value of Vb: 16.3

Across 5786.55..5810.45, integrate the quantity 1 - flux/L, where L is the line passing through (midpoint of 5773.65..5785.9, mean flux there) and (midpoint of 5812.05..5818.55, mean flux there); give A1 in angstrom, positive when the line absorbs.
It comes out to 0.9 angstrom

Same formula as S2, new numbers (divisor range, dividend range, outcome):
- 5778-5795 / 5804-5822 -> 1.11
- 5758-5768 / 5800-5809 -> 1.08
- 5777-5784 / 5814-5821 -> 1.21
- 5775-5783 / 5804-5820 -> 1.13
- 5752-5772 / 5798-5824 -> 1.02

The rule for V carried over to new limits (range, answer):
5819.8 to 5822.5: 16.7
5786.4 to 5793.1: 17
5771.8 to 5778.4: 17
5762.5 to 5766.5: 16.3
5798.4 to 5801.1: 15.5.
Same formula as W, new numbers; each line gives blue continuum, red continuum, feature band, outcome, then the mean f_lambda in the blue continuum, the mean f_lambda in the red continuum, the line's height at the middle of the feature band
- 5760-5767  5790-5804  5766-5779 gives -0.22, 16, 16.1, 16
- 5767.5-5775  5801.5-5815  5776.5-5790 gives 1.16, 16.9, 17.4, 17.1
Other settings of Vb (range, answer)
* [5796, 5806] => 16.9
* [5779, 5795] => 15.7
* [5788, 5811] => 16.6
